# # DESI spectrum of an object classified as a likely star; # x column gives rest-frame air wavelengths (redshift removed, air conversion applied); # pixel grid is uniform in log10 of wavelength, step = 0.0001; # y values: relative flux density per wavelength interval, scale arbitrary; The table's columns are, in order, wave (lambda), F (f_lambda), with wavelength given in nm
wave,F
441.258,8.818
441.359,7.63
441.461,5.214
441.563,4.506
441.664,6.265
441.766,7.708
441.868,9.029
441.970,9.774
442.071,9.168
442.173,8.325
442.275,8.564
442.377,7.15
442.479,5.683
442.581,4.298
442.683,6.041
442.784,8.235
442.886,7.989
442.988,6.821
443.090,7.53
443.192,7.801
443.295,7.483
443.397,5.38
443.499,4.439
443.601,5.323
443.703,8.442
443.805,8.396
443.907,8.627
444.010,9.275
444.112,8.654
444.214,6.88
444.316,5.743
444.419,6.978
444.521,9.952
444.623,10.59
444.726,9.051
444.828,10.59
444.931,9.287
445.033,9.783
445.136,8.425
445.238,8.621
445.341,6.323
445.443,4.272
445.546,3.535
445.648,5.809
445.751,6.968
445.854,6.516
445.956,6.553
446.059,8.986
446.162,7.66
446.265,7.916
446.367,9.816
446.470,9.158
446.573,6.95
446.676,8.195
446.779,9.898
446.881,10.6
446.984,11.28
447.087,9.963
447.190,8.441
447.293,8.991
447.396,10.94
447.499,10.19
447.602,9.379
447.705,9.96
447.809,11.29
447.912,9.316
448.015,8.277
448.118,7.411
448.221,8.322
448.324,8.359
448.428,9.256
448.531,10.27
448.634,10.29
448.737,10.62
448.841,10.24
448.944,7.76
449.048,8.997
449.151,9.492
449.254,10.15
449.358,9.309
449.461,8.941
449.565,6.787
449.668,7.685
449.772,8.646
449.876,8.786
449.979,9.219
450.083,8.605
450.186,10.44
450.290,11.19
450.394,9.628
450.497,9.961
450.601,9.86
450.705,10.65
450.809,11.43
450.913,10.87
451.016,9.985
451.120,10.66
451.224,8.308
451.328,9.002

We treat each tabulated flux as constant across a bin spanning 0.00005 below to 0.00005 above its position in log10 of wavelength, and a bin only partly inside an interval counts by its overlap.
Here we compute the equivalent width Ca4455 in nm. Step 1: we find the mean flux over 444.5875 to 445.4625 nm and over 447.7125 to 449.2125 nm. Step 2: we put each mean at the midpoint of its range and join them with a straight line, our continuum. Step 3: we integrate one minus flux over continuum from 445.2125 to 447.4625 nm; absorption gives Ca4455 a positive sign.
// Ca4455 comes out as 0.22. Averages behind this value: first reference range 8.66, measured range 8.07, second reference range 9.3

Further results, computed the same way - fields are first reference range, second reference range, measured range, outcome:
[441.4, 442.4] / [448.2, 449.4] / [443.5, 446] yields 0.21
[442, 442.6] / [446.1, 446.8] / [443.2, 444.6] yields 0.07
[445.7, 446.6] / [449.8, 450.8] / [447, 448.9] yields -0.18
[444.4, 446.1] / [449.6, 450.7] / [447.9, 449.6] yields -0.02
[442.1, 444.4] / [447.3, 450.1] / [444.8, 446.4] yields 0.11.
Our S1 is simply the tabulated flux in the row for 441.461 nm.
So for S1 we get 5.214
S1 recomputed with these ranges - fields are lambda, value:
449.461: 8.941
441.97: 9.774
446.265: 7.916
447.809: 11.29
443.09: 7.53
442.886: 7.989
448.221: 8.322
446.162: 7.66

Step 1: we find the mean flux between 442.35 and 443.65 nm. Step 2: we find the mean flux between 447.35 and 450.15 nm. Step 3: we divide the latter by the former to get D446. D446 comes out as 1.4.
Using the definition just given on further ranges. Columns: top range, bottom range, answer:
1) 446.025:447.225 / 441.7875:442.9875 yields 1.19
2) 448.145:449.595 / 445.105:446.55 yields 1.29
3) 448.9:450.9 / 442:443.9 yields 1.32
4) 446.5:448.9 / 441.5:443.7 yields 1.35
